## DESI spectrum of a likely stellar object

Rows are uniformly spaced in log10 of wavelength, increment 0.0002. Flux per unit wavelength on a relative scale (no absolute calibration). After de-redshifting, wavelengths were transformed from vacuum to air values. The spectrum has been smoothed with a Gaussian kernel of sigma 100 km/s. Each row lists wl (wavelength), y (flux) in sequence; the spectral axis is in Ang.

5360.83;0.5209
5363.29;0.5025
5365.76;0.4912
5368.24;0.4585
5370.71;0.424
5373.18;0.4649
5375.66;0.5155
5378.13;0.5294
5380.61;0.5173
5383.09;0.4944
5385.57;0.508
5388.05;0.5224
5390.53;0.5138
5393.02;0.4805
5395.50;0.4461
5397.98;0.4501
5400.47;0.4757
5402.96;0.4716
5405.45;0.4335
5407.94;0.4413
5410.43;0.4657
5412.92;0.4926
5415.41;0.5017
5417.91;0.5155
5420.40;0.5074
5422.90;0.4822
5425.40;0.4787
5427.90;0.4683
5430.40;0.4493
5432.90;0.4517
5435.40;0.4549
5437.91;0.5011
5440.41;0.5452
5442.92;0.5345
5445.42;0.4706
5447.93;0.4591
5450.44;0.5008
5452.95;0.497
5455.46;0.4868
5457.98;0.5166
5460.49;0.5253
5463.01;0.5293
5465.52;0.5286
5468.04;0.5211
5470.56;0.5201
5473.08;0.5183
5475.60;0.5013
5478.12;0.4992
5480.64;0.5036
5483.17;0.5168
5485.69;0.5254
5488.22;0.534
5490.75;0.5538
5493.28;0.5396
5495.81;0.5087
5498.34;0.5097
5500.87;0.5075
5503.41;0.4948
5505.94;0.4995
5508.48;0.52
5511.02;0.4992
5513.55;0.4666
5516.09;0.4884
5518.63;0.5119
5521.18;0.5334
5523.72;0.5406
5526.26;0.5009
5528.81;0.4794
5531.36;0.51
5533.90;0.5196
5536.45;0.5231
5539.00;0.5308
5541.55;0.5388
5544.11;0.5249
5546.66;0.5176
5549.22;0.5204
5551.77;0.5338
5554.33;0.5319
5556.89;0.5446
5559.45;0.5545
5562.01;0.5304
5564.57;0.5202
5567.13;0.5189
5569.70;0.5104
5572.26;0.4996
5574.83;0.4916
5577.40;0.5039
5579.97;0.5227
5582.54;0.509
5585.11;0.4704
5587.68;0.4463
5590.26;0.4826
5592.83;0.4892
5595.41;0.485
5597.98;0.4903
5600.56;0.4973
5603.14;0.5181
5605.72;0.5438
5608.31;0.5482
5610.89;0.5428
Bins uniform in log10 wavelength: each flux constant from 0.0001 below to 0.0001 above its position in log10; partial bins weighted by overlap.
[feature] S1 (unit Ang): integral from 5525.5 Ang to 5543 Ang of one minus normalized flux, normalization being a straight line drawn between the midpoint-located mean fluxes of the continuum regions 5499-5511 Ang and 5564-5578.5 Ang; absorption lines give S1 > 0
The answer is -0.3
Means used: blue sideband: 0.505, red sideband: 0.507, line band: 0.515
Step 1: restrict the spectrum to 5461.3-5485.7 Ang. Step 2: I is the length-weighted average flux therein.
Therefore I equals 0.516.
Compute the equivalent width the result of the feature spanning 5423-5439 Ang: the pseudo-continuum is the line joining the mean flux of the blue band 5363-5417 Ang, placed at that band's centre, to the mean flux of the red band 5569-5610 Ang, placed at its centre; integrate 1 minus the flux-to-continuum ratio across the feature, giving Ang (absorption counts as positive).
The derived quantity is 0.6 Ang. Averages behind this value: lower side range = 0.482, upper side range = 0.501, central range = 0.468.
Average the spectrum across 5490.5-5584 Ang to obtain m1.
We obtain 0.516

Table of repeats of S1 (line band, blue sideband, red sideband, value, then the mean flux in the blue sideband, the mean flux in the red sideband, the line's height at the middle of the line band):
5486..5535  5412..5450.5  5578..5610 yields -1.7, 0.488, 0.501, 0.494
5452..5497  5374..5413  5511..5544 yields -1.5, 0.484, 0.512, 0.501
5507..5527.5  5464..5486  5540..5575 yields 0.5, 0.515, 0.525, 0.52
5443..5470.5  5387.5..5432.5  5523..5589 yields -0.9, 0.476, 0.515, 0.489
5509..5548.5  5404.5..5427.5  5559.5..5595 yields -1.4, 0.48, 0.501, 0.495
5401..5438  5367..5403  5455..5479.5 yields 1.8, 0.485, 0.516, 0.498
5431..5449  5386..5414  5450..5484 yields 0.3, 0.473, 0.512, 0.496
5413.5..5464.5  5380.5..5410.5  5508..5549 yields -0.5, 0.477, 0.513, 0.489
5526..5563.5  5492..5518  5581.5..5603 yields -2.2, 0.504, 0.485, 0.495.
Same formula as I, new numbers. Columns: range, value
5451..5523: 0.513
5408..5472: 0.495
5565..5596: 0.495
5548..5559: 0.534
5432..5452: 0.491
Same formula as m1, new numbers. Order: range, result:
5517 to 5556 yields 0.521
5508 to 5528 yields 0.507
